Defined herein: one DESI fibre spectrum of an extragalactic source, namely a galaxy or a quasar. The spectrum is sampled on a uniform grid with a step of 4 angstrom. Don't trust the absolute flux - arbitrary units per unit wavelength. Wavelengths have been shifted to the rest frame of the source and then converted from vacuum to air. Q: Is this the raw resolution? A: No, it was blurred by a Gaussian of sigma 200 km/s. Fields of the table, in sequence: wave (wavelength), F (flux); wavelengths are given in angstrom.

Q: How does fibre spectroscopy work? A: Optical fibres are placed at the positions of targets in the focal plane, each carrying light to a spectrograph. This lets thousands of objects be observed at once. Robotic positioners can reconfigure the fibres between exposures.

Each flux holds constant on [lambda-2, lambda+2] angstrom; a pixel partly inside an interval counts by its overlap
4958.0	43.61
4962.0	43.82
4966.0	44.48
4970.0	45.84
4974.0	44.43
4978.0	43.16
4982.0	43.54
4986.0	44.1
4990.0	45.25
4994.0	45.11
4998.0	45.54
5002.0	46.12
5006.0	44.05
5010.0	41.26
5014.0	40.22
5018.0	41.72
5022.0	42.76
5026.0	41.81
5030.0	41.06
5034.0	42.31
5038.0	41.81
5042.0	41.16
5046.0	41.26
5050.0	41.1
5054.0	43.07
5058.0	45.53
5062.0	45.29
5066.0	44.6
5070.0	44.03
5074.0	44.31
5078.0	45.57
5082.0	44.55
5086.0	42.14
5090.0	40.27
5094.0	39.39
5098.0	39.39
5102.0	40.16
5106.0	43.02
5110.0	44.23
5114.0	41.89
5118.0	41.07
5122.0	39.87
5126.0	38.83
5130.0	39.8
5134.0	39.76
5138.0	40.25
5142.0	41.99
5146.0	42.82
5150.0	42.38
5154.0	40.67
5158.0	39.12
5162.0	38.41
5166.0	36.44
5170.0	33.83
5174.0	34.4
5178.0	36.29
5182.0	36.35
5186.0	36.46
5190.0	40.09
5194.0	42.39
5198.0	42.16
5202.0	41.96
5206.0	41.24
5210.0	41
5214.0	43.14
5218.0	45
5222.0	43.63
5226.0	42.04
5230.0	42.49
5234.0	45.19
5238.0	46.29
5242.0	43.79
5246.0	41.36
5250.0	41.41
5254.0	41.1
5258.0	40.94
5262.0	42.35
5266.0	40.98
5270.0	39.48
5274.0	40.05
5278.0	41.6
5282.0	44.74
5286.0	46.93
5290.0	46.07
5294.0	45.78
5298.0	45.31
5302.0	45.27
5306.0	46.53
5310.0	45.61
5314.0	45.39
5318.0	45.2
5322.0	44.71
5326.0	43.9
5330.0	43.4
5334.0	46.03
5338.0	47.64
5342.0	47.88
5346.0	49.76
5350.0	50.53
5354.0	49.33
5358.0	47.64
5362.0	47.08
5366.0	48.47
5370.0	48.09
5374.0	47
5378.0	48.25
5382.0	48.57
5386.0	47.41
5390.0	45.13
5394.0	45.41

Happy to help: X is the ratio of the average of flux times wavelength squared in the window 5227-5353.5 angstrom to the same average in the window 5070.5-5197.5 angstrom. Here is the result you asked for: 1.2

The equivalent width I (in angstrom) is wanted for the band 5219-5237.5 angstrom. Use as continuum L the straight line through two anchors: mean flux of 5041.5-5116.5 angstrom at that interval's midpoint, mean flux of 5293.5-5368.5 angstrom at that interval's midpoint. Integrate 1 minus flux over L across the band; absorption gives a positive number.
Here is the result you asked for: 0.6 angstrom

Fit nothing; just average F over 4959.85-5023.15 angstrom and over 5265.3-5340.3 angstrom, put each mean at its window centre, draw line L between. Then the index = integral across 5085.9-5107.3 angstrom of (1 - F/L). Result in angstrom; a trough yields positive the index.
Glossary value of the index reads 1.7 angstrom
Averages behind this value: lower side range 43.9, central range 40.5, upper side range 44.5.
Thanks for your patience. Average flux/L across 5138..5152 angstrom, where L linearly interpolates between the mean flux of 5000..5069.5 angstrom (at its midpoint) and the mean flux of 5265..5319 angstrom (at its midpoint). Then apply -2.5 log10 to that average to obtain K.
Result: 0.03 mag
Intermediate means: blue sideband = 42.7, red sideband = 44.3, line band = 42.1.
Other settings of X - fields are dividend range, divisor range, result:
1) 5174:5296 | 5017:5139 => 1.06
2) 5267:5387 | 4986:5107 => 1.20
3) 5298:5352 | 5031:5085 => 1.18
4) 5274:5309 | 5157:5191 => 1.28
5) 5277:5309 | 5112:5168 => 1.20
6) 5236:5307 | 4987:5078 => 1.10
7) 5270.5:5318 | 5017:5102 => 1.15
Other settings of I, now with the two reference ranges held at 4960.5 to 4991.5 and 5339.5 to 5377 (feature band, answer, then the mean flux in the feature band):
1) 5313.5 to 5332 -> 1.38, 44.4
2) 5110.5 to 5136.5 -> 3.09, 40.4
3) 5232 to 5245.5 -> 0.70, 44.7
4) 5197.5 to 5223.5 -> 2.35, 42.6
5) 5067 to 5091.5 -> 0.99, 43.6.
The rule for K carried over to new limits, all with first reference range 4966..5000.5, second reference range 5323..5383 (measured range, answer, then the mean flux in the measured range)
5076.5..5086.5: 0.026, 44.3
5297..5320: 0.037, 45.6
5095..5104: 0.148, 39.7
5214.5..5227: 0.069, 43.6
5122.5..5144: 0.144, 40.1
